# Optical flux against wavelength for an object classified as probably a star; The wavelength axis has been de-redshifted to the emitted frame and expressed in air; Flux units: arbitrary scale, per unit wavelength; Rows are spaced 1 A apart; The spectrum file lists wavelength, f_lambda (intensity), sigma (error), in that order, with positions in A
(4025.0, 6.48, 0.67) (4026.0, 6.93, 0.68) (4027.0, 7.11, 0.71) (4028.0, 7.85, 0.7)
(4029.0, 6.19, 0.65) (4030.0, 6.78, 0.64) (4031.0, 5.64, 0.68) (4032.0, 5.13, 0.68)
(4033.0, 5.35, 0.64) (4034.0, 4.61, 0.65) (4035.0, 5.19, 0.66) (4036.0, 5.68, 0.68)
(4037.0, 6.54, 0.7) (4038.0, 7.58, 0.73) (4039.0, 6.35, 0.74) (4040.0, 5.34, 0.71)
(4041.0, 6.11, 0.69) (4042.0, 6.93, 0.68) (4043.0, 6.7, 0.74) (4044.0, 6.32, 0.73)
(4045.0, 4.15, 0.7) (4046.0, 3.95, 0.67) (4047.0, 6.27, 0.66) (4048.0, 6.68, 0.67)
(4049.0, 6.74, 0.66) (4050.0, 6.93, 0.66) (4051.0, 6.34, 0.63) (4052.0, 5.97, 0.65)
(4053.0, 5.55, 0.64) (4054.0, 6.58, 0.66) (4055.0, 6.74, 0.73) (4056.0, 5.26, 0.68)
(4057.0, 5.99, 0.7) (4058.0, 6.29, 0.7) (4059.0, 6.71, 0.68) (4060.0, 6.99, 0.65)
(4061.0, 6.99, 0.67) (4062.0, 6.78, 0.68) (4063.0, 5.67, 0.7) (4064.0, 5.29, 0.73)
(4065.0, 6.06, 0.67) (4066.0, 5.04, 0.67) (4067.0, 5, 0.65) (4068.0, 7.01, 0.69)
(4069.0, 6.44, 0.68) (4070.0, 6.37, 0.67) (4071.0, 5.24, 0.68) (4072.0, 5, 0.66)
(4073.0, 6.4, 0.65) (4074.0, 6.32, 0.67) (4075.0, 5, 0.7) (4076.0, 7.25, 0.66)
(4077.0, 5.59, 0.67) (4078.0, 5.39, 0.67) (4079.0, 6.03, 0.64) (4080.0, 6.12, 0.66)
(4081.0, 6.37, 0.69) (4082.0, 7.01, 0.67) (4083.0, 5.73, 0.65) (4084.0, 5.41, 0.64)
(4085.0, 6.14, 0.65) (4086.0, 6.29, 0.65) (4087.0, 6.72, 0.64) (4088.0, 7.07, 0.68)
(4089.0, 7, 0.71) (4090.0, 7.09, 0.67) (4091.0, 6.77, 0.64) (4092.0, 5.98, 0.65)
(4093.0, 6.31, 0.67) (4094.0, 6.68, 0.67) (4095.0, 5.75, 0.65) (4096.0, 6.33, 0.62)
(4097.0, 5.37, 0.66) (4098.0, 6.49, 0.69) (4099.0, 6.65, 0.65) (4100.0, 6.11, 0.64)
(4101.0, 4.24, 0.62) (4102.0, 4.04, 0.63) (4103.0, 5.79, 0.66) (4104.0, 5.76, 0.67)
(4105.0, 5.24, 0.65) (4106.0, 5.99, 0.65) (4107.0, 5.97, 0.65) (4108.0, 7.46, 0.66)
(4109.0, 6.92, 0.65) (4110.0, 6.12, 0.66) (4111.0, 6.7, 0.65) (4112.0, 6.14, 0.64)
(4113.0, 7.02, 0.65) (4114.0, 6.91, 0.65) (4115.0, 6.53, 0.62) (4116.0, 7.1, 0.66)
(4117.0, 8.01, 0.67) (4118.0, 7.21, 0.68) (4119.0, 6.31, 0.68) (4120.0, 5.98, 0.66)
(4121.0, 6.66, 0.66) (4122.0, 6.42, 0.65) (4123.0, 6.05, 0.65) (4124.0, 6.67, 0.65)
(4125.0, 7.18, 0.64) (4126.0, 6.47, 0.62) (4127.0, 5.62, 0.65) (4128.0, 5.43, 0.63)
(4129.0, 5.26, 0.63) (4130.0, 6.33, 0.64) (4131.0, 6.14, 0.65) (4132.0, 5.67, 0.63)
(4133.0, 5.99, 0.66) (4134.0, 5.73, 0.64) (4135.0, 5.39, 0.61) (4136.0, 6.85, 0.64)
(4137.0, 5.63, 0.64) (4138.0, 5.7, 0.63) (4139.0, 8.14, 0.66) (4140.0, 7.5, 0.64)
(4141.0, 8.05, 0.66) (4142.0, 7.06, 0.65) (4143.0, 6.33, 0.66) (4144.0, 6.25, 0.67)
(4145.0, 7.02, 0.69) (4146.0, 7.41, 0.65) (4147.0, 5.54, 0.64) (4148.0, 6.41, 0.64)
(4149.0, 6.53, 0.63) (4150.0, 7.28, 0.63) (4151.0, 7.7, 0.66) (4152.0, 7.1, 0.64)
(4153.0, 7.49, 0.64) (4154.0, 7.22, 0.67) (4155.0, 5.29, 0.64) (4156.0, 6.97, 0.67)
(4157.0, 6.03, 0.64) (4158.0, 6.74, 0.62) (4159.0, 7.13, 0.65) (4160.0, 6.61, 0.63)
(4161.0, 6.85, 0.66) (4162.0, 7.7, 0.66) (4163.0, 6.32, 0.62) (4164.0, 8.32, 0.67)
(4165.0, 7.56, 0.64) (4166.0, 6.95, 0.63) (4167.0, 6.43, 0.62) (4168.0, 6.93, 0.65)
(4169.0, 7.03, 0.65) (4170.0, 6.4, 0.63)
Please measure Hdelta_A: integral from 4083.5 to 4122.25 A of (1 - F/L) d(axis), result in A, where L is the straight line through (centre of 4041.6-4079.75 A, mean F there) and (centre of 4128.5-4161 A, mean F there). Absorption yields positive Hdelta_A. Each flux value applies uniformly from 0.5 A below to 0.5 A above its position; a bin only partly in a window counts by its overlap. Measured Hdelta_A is 0.0 A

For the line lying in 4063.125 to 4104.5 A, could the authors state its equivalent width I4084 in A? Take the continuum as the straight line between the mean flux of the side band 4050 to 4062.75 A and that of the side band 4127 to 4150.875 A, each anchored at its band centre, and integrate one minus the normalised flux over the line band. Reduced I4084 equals 2.4 A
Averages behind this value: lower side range 6.36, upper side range 6.42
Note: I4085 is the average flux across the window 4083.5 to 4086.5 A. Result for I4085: 5.95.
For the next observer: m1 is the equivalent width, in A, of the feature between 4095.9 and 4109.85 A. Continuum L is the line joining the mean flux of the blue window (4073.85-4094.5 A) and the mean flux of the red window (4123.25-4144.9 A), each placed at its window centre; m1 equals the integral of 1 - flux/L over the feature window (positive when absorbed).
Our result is 1.0 A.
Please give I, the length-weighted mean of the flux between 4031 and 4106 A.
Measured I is 6.03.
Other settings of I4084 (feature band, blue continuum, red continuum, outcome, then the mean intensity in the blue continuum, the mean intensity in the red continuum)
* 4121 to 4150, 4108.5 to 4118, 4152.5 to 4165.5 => 2.1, 6.85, 6.94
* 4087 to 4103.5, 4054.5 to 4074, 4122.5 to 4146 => 0.2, 6.07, 6.39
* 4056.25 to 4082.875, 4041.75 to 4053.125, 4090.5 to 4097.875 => 0.1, 6.04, 6.19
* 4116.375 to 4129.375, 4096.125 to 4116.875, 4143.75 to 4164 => -0.1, 6.17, 6.82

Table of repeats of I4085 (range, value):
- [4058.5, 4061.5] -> 6.9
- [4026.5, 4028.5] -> 7.48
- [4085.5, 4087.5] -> 6.5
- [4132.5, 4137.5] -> 5.92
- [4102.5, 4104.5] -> 5.78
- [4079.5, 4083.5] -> 6.31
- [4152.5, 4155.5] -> 6.67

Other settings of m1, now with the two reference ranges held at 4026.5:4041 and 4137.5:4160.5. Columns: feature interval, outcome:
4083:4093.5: 0.0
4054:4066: 0.1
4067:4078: 0.6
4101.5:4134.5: 1.9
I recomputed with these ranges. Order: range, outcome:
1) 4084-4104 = 6.12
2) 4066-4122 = 6.22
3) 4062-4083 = 5.95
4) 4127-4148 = 6.35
